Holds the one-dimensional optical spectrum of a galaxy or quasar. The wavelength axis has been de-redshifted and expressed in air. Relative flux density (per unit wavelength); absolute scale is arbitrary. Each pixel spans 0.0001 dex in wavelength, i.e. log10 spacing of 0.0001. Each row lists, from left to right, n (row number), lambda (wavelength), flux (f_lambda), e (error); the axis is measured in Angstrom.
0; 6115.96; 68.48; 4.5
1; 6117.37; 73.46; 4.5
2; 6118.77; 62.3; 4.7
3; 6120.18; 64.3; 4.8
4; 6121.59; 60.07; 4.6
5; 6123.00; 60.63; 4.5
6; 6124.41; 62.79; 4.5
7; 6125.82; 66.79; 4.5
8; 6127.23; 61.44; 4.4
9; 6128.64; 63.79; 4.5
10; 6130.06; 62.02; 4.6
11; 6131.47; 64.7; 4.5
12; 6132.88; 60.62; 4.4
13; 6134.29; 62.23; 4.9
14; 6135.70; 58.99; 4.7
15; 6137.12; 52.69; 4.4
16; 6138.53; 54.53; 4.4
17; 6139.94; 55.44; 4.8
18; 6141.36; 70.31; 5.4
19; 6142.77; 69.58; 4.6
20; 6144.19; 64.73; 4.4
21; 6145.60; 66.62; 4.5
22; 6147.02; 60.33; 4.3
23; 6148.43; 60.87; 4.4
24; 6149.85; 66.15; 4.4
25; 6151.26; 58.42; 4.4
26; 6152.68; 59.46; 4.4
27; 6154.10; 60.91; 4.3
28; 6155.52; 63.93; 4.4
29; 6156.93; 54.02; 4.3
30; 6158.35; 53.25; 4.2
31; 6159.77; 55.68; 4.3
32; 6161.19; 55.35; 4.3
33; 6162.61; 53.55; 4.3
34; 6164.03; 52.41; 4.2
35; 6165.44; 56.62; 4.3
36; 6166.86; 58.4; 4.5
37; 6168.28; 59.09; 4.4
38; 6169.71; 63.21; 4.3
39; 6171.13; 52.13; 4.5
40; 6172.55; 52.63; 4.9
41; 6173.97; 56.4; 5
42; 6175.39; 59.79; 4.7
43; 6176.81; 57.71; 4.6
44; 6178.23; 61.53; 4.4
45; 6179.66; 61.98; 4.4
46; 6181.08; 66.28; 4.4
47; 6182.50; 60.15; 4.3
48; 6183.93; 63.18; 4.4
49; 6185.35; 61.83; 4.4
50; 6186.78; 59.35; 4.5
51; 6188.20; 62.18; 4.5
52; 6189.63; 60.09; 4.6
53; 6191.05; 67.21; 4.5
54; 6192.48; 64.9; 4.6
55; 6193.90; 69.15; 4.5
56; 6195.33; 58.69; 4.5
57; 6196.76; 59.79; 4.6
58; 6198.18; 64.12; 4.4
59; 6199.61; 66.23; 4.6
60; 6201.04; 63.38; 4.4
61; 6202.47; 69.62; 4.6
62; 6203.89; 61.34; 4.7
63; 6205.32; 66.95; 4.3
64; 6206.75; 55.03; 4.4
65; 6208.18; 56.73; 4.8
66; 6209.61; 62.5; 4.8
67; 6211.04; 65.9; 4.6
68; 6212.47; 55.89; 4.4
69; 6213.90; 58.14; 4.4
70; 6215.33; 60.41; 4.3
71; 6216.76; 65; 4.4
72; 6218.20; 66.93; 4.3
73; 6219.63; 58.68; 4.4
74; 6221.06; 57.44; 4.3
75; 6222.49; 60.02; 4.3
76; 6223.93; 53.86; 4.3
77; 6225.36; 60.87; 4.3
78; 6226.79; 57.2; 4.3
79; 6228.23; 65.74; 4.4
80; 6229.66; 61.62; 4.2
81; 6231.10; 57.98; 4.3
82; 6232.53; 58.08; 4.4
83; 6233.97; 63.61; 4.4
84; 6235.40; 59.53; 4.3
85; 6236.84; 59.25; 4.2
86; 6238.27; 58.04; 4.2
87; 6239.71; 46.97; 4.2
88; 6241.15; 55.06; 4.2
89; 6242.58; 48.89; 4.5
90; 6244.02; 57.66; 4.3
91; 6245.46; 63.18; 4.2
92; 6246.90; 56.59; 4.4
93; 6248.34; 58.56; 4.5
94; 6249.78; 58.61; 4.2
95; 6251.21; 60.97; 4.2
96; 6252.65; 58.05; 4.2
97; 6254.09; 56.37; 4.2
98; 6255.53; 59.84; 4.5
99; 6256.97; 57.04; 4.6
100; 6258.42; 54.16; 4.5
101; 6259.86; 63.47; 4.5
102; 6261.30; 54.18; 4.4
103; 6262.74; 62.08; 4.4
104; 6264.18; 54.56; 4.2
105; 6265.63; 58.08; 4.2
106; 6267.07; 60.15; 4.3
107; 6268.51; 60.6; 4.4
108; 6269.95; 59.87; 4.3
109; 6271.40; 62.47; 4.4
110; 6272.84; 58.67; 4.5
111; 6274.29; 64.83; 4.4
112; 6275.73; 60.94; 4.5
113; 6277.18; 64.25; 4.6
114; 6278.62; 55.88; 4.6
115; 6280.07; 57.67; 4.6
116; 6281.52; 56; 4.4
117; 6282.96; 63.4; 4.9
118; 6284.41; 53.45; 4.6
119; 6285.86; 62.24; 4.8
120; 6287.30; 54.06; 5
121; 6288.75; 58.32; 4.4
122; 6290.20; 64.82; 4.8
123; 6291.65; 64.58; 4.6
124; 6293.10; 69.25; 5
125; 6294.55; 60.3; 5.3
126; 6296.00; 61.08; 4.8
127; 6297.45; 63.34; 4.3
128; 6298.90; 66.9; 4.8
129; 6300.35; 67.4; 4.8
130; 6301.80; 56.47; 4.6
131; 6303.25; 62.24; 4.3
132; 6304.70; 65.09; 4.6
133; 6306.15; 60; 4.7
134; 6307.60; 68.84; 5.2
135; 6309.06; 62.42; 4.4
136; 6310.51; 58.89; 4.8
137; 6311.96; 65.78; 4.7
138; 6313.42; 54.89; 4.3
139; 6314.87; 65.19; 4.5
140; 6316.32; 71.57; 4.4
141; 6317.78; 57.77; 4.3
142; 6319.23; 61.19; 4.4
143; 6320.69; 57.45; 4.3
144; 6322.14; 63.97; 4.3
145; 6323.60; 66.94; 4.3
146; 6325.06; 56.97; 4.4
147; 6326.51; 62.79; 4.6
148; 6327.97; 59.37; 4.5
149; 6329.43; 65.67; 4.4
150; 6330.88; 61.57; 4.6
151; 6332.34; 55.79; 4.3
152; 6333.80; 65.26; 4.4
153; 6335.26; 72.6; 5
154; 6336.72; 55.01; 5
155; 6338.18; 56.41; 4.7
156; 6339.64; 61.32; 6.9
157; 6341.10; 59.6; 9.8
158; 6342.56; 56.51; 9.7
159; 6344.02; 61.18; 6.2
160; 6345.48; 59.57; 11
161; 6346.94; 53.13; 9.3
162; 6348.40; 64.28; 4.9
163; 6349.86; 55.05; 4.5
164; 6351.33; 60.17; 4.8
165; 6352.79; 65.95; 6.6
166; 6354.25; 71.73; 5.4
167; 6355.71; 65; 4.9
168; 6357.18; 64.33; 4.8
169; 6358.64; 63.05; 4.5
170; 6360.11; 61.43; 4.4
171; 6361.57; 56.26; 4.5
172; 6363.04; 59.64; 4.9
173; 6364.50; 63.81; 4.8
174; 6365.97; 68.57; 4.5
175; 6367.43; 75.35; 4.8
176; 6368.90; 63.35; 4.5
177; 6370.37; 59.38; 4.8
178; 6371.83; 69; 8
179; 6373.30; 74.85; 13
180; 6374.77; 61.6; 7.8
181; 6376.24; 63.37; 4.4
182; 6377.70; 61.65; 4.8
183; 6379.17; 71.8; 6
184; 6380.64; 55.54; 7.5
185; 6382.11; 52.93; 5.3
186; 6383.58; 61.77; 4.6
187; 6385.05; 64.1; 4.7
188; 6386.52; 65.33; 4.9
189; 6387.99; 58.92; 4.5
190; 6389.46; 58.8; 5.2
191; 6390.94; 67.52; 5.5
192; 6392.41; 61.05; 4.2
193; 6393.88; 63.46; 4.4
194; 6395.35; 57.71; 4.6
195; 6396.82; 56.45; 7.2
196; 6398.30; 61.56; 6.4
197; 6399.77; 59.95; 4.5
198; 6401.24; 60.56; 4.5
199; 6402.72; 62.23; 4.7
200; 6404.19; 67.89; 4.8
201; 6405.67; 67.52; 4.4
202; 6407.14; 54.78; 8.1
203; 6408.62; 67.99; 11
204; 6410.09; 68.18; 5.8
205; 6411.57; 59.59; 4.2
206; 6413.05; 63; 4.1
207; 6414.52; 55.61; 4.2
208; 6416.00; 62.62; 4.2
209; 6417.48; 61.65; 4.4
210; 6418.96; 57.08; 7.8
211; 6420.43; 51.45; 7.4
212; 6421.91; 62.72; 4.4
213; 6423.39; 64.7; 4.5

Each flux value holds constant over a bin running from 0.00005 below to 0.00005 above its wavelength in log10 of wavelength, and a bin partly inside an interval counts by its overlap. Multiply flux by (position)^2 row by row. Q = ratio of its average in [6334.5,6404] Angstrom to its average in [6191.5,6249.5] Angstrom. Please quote 1.08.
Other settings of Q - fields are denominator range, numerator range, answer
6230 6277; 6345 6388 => 1.12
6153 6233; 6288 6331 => 1.08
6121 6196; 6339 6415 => 1.11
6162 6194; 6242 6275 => 1.01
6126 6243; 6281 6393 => 1.09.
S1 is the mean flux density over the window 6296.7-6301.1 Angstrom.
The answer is 65.8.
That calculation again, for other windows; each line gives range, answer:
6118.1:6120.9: 63.3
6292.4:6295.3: 64.7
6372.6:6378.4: 65.4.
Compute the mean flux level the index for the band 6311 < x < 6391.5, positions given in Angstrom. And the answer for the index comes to 62.4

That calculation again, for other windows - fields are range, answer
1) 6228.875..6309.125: 59.8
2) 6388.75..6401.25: 60.8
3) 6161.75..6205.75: 60.9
